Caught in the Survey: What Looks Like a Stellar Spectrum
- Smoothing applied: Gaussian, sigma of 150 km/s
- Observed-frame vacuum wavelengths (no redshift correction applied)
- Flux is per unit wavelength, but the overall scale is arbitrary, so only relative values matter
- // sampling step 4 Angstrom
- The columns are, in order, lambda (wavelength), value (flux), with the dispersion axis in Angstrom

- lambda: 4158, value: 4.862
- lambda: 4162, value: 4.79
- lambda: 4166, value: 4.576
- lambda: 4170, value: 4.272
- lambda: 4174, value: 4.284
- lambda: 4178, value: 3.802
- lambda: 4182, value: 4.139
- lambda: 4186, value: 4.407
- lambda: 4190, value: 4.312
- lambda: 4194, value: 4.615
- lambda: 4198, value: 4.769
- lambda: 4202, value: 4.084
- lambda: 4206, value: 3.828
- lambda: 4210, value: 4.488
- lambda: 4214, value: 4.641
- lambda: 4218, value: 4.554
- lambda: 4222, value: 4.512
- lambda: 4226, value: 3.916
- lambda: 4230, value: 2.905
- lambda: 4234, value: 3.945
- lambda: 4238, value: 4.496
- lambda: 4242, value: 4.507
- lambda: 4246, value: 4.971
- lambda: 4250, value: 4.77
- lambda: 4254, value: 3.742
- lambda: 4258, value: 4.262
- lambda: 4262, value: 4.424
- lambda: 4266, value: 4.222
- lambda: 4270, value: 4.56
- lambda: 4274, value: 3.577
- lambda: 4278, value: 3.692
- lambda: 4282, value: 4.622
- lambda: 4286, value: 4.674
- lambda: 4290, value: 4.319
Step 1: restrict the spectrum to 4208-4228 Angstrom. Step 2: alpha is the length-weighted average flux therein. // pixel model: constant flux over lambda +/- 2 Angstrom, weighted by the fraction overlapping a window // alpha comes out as 4.42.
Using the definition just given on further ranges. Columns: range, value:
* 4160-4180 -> 4.34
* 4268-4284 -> 4.11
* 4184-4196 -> 4.44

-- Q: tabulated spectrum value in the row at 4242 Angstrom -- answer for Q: 4.507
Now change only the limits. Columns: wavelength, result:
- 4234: 3.945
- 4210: 4.488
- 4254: 3.742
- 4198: 4.769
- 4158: 4.862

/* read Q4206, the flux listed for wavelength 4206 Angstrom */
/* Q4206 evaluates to 3.828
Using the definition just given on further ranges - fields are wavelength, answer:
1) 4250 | 4.77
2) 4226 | 3.916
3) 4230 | 2.905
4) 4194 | 4.615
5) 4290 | 4.319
